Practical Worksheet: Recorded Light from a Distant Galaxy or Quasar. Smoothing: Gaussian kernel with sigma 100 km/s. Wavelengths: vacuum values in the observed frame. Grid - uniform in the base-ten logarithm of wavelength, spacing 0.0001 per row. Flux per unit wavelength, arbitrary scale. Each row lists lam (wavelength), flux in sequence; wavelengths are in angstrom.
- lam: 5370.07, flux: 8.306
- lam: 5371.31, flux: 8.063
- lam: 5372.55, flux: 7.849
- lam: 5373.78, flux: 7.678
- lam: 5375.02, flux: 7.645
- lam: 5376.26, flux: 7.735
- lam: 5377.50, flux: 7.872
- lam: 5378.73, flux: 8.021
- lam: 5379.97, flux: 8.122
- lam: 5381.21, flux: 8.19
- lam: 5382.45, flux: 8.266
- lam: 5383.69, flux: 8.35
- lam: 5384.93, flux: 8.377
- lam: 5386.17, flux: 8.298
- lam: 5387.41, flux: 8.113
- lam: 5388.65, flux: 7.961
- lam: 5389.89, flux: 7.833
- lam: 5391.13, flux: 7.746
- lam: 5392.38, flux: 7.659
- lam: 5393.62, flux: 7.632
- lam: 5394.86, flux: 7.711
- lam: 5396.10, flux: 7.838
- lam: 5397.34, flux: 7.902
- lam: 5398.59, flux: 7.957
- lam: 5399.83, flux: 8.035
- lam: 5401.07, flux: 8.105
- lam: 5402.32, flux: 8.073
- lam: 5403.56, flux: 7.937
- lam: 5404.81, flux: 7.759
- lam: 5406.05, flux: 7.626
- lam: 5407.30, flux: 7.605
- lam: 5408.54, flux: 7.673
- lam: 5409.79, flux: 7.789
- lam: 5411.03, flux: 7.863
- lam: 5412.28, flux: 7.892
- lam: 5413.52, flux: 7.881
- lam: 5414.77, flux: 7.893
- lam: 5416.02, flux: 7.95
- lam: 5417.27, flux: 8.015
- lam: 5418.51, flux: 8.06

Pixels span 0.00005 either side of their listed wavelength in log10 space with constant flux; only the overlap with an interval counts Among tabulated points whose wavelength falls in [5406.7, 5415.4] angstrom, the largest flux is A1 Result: 7.893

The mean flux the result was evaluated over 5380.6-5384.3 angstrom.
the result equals 8.27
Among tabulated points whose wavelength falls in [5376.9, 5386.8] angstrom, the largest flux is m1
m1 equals 8.377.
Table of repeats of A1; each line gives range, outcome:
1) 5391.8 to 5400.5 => 8.035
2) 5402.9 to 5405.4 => 7.937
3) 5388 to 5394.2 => 7.961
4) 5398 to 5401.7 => 8.105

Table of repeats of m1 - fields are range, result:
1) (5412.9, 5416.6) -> 7.95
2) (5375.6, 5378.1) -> 7.872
